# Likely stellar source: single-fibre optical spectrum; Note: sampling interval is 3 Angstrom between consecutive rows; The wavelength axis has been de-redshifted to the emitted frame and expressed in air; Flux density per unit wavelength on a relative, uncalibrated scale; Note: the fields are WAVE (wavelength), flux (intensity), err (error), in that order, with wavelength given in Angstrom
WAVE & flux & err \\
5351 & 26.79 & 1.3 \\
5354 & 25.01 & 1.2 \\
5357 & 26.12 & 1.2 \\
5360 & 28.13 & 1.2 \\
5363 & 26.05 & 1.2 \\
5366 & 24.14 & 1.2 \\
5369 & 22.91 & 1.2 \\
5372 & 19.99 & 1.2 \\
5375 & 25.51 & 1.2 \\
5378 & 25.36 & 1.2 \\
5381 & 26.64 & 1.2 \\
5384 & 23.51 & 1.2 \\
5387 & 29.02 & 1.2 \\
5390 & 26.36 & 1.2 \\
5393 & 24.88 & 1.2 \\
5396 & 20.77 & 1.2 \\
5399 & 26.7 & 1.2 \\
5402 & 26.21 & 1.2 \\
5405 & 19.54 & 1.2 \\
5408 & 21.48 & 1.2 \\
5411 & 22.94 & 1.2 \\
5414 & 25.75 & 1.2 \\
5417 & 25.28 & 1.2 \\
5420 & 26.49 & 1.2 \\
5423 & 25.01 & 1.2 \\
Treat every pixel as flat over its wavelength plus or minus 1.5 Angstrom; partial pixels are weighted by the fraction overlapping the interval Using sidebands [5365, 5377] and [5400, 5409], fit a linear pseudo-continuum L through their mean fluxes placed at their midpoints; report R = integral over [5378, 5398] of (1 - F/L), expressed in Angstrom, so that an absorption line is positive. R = -2.0 Angstrom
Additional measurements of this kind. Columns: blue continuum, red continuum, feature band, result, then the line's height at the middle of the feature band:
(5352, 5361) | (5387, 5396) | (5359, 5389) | 0.9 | 25.9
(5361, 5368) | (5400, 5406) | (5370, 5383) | 0.2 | 24.6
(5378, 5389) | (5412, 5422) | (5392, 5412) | 2.1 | 25.9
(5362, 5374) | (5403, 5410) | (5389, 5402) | -1.8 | 21.7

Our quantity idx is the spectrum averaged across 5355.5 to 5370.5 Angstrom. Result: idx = 25.5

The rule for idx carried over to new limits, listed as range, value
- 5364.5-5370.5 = 23.5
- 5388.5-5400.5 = 24.7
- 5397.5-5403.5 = 26.5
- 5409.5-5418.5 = 24.7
